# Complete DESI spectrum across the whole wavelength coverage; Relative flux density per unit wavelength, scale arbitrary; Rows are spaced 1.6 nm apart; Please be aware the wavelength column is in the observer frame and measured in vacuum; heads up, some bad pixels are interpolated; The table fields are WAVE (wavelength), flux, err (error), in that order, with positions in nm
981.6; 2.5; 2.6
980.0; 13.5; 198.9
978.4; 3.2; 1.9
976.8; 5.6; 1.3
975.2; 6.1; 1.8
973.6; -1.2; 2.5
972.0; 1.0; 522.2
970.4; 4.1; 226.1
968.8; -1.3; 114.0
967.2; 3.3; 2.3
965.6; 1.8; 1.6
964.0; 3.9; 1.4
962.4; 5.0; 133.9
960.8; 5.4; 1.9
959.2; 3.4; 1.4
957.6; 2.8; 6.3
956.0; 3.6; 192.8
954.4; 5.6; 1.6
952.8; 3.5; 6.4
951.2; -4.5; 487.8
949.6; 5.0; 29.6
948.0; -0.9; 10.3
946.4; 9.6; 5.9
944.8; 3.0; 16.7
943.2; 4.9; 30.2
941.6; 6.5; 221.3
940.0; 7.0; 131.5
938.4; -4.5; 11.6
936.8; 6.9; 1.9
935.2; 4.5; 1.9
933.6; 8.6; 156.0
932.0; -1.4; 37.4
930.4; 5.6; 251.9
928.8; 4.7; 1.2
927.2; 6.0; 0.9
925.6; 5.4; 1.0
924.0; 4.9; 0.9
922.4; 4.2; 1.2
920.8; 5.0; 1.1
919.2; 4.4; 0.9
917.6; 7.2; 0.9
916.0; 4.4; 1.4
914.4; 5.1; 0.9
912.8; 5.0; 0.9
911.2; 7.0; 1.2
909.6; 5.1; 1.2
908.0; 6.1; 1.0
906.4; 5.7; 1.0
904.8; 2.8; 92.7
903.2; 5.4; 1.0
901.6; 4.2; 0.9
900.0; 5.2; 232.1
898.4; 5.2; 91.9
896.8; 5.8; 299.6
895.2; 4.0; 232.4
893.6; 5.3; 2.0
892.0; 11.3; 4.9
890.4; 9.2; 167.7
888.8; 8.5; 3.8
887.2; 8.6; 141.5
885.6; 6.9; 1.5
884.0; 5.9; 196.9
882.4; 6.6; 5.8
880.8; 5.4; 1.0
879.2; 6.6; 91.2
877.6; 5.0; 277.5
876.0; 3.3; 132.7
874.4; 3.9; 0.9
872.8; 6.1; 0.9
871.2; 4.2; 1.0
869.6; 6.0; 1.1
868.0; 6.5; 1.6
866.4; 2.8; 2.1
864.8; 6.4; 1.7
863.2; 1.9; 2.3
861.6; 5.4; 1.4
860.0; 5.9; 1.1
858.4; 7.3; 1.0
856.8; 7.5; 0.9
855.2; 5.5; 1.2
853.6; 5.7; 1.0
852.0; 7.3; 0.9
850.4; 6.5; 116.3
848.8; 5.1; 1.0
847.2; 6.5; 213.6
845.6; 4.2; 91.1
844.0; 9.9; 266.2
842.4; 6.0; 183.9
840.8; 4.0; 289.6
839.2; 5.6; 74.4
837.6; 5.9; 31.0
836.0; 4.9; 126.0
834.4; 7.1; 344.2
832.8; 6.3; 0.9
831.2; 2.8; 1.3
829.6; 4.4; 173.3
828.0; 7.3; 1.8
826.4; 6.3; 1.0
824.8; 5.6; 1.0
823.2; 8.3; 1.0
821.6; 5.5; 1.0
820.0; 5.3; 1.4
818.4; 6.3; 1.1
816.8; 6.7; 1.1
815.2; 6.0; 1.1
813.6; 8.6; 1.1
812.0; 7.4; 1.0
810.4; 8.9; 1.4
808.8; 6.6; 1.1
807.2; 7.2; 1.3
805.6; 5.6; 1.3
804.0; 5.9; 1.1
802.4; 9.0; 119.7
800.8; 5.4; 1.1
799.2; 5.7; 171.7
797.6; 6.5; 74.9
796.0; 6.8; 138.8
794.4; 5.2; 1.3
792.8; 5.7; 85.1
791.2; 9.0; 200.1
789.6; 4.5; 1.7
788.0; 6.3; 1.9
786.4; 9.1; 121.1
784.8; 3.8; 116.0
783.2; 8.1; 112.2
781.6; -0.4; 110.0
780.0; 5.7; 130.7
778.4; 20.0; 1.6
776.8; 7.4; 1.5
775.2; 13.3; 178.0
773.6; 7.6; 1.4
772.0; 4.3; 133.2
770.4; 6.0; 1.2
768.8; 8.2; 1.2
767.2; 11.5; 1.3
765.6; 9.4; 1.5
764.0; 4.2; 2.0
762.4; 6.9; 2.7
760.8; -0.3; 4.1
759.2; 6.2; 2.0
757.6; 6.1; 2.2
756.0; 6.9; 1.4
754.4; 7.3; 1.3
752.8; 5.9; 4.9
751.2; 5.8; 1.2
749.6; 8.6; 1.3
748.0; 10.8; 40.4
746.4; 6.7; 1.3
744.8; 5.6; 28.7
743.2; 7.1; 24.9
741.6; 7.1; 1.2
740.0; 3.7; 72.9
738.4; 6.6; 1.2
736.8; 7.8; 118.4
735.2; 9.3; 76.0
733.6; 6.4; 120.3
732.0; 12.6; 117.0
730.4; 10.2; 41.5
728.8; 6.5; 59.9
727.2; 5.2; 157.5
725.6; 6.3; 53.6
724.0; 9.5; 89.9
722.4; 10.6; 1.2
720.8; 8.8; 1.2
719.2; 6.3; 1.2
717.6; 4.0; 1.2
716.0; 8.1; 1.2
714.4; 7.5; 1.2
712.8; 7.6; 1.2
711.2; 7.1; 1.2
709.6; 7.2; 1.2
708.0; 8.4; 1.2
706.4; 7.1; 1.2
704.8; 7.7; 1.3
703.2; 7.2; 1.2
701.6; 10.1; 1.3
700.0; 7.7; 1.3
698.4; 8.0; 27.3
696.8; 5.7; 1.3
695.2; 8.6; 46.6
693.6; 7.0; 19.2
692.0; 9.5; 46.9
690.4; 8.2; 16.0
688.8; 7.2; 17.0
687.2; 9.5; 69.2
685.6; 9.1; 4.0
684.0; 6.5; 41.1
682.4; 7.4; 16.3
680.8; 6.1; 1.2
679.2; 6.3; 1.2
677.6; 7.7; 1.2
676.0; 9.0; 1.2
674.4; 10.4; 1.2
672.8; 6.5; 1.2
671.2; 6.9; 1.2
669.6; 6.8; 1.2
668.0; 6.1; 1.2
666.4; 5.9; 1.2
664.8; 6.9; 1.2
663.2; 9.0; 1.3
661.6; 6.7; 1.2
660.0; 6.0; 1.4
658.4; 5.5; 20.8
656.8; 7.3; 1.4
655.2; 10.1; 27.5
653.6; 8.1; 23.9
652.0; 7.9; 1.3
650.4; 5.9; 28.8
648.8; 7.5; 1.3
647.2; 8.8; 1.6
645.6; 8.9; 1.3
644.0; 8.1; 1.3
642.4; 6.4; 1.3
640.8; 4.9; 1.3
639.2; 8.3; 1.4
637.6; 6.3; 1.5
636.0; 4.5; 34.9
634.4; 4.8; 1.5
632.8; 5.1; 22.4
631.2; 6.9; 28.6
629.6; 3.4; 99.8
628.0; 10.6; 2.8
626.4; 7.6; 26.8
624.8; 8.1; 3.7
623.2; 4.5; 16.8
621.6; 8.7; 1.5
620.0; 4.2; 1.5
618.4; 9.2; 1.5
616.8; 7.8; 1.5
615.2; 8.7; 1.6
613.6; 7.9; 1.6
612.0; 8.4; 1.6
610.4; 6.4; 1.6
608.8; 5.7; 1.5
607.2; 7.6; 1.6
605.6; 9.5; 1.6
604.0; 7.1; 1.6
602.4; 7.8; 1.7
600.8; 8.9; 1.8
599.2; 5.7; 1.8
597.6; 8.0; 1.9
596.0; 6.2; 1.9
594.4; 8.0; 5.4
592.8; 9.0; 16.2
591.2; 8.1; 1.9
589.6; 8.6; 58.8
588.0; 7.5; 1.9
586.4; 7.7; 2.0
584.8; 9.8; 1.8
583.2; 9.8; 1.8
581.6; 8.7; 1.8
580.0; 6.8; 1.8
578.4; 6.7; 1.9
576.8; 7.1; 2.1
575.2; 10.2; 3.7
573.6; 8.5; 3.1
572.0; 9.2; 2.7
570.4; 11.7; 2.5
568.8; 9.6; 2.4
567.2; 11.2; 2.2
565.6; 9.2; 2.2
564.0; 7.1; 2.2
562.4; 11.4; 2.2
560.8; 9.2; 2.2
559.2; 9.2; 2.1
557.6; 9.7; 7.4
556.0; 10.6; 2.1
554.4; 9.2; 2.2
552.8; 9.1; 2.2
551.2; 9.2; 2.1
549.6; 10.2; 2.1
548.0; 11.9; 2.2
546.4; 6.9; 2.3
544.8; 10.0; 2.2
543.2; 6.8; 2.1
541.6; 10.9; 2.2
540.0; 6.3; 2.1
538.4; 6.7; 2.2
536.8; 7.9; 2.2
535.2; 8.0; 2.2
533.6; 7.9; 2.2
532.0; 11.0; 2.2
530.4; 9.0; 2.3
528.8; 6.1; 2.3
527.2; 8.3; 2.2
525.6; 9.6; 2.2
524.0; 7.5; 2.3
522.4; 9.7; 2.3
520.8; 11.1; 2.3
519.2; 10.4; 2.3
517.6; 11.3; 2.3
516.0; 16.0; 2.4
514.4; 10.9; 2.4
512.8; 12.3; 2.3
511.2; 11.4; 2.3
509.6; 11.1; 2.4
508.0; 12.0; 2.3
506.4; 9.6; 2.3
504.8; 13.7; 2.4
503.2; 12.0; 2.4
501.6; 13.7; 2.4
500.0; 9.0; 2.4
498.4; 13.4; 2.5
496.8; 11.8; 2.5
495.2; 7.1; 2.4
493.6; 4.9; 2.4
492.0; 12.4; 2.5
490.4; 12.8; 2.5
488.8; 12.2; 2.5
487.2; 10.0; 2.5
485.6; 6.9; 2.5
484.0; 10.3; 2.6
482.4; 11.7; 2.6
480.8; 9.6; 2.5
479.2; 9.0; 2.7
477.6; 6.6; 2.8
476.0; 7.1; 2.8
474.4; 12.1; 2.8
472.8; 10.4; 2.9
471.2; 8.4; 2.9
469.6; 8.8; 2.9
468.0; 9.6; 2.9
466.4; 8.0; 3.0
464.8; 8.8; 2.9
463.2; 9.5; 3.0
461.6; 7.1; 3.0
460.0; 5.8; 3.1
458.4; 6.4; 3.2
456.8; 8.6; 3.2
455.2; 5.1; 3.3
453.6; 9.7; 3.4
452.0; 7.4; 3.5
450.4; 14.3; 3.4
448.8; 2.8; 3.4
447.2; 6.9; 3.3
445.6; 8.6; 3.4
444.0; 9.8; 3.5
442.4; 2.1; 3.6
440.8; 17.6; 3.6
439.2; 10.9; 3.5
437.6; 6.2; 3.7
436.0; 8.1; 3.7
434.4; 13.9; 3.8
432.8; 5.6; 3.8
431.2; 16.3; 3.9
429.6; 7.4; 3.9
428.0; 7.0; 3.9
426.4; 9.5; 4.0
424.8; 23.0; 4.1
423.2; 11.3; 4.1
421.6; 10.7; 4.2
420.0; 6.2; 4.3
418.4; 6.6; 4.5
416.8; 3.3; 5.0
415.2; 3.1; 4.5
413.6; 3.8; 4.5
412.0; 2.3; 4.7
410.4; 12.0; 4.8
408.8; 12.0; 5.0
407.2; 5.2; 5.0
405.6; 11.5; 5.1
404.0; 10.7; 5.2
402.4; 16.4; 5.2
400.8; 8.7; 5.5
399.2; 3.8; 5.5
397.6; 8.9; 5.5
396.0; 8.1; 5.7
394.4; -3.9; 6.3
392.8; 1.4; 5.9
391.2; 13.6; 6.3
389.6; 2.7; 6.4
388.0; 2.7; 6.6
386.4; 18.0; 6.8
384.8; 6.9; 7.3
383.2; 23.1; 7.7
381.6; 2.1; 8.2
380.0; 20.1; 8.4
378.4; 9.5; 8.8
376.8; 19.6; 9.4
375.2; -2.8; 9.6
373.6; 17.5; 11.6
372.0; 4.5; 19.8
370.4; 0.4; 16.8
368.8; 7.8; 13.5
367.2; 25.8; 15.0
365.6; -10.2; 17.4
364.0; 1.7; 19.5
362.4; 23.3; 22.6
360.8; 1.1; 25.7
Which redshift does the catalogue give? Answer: 0.138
